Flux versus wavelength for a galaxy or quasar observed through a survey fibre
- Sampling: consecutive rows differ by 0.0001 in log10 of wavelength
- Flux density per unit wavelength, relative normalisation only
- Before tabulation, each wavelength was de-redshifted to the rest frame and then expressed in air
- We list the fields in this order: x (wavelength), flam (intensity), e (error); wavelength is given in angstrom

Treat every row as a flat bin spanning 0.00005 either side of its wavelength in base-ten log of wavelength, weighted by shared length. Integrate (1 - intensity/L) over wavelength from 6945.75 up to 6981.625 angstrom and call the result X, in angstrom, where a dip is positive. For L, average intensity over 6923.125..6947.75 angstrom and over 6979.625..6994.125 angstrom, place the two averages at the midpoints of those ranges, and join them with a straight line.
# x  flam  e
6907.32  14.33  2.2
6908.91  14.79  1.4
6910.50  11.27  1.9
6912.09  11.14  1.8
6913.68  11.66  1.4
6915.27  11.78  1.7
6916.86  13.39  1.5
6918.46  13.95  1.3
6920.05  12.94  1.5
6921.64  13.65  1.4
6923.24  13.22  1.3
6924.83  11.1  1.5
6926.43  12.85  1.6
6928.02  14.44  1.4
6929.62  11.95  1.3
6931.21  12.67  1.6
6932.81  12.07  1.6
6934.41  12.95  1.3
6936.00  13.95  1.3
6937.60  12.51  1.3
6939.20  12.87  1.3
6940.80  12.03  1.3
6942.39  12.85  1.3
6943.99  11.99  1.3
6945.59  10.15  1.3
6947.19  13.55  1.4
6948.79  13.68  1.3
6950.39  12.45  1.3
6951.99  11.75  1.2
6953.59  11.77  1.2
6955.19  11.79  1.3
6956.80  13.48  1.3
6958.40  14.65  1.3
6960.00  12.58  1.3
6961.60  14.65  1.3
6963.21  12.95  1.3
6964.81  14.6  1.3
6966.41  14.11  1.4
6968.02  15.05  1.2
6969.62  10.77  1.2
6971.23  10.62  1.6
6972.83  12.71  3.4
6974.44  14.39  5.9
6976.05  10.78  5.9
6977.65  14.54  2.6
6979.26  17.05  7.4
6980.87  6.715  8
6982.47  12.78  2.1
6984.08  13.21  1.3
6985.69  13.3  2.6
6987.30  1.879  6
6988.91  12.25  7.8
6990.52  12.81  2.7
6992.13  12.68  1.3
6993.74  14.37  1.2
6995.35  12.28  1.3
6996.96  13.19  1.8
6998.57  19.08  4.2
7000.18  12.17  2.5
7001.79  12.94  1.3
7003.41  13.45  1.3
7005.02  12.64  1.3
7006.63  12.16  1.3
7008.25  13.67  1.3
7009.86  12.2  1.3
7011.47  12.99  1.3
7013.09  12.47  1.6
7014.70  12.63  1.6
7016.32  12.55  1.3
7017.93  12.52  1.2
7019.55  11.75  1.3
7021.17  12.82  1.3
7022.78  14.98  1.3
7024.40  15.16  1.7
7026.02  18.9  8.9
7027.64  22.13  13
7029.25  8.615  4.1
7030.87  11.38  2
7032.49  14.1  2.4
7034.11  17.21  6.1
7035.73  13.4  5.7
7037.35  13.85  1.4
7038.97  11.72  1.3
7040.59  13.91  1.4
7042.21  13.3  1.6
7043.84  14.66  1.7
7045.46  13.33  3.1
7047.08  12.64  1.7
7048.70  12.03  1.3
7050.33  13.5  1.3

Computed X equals -3.33 angstrom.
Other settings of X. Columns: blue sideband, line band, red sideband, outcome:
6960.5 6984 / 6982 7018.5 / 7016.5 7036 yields 2.9 angstrom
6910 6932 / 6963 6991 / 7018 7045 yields 2.4 angstrom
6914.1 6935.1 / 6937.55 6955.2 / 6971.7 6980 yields 1.2 angstrom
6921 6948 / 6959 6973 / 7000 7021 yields -0.6 angstrom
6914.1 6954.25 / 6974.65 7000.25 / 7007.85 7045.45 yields 1.6 angstrom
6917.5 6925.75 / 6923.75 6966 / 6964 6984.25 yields 0.4 angstrom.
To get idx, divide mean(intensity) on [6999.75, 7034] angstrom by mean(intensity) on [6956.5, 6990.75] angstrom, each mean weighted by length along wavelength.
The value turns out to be 1.1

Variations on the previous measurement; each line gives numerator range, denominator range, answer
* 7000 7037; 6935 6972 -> 1.06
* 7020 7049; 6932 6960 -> 1.12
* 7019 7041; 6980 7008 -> 1.17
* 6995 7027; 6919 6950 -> 1.07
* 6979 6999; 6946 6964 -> 0.94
